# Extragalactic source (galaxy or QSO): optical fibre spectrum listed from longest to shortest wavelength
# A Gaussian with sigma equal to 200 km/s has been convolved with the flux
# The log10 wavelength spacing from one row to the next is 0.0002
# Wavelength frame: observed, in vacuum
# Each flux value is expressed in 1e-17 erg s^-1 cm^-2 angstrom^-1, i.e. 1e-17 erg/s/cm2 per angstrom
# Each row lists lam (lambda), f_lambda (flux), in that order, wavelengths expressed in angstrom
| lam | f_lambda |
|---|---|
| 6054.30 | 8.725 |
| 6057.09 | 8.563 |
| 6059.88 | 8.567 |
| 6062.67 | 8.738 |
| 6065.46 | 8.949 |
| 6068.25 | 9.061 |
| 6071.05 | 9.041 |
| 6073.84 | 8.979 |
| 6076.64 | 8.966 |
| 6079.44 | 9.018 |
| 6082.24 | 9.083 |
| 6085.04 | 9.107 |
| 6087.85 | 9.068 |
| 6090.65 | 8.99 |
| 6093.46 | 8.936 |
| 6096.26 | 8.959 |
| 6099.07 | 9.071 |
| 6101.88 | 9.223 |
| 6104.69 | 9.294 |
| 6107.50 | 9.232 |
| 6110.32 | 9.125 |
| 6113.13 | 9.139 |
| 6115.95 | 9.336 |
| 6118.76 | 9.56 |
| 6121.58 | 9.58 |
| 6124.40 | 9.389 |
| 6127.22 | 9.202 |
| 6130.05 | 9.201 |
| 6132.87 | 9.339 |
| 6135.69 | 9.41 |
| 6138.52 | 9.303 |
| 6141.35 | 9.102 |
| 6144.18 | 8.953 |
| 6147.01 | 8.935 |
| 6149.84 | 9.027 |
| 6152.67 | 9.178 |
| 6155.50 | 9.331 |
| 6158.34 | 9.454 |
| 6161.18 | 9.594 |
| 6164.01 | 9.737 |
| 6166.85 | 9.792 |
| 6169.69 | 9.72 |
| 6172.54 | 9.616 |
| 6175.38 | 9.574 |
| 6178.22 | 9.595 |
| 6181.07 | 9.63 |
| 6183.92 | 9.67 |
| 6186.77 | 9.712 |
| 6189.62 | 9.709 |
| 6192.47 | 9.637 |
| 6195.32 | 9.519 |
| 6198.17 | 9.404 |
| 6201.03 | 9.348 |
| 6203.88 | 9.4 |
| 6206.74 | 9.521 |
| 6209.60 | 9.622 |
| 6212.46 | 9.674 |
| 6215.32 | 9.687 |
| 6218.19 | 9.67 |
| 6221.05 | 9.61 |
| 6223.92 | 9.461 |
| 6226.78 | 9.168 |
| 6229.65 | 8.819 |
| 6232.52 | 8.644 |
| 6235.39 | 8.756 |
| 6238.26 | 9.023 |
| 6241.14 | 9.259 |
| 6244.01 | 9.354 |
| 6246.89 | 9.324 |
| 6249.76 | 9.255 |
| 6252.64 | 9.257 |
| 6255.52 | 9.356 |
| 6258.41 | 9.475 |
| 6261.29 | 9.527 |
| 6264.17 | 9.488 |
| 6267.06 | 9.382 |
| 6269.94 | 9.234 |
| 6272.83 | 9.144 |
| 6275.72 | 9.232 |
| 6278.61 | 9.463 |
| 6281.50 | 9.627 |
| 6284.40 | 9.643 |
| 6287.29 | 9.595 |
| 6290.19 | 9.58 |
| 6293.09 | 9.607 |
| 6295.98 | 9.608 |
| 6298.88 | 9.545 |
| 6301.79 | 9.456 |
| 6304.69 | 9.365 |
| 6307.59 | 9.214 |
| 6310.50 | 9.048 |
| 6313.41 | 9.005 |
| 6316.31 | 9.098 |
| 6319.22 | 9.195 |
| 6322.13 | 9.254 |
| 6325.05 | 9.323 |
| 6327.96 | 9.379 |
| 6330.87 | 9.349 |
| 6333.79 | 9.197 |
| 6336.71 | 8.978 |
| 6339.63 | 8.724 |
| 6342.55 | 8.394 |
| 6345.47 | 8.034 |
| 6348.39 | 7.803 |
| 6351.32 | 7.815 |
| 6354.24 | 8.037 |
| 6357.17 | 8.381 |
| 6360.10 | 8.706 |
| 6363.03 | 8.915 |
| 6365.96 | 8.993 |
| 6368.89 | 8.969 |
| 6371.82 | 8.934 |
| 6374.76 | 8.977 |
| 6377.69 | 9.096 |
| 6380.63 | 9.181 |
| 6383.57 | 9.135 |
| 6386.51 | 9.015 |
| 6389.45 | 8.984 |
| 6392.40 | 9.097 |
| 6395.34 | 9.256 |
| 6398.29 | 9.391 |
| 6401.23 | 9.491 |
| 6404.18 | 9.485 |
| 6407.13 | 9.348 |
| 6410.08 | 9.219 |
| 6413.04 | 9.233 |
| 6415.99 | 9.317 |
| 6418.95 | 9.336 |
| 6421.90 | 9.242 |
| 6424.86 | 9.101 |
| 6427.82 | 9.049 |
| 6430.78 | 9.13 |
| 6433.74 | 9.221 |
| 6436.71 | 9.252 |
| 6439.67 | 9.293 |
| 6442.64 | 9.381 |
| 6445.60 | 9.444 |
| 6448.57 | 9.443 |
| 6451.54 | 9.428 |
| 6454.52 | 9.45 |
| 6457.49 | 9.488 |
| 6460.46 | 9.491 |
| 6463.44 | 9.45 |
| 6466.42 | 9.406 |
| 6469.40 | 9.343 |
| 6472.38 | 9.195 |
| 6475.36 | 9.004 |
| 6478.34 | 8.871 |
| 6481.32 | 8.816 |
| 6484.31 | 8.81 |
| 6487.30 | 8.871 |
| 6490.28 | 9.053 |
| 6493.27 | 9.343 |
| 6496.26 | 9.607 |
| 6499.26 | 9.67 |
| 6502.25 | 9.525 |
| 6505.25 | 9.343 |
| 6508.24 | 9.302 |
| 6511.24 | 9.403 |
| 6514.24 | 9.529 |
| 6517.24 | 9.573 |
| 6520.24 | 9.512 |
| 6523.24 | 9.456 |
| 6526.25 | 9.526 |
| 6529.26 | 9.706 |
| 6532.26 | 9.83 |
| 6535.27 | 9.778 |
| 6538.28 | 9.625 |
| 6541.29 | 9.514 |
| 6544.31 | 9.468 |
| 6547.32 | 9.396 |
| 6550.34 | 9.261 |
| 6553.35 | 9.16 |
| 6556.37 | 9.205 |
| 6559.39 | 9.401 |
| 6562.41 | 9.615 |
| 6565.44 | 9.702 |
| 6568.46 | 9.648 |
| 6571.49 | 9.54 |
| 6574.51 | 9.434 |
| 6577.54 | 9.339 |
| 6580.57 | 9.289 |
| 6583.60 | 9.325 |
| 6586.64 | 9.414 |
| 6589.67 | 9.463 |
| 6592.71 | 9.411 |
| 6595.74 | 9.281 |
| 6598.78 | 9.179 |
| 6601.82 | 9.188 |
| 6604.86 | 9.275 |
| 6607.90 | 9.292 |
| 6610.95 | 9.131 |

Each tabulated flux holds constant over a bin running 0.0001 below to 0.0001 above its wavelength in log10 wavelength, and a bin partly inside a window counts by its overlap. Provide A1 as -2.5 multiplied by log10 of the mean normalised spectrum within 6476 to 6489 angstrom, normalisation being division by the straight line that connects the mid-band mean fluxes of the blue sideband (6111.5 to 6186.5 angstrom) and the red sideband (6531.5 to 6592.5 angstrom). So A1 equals 0.070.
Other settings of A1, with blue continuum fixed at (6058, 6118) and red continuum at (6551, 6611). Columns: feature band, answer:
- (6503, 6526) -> -0.01 mag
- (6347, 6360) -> 0.14 mag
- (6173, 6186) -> -0.06 mag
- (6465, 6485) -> 0.03 mag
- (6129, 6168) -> -0.03 mag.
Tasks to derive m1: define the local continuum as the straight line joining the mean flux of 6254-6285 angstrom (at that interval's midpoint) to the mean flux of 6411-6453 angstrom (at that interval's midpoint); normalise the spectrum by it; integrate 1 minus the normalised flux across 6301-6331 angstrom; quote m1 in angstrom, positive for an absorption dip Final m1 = 0.4 angstrom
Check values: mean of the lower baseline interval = 9.41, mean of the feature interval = 9.24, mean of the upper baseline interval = 9.28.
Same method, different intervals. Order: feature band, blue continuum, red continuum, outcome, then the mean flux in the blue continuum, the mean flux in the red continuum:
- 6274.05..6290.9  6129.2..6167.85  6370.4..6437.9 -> -0.5 angstrom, 9.31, 9.19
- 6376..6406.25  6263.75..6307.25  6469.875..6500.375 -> 0.2 angstrom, 9.46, 9.13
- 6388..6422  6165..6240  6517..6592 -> 0.7 angstrom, 9.46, 9.48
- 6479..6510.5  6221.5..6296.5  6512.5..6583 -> 0.8 angstrom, 9.32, 9.5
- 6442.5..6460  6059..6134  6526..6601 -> -0.1 angstrom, 9.12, 9.46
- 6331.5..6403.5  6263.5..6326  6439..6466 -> 4.4 angstrom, 9.37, 9.43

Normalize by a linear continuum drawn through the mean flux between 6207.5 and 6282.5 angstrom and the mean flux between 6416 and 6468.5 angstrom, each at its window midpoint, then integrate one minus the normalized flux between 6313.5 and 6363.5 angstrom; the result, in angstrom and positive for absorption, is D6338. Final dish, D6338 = 3.1 angstrom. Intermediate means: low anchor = 9.33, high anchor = 9.33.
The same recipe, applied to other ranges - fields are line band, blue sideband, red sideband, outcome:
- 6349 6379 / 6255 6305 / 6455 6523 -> 2.4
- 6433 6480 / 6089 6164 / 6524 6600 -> 0.4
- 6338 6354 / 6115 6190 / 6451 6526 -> 2.1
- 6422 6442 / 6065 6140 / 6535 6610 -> 0.3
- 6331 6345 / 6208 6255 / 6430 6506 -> 0.7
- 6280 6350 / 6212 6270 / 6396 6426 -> 1.1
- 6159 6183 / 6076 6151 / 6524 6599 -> -1.2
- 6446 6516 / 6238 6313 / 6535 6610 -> 0.7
